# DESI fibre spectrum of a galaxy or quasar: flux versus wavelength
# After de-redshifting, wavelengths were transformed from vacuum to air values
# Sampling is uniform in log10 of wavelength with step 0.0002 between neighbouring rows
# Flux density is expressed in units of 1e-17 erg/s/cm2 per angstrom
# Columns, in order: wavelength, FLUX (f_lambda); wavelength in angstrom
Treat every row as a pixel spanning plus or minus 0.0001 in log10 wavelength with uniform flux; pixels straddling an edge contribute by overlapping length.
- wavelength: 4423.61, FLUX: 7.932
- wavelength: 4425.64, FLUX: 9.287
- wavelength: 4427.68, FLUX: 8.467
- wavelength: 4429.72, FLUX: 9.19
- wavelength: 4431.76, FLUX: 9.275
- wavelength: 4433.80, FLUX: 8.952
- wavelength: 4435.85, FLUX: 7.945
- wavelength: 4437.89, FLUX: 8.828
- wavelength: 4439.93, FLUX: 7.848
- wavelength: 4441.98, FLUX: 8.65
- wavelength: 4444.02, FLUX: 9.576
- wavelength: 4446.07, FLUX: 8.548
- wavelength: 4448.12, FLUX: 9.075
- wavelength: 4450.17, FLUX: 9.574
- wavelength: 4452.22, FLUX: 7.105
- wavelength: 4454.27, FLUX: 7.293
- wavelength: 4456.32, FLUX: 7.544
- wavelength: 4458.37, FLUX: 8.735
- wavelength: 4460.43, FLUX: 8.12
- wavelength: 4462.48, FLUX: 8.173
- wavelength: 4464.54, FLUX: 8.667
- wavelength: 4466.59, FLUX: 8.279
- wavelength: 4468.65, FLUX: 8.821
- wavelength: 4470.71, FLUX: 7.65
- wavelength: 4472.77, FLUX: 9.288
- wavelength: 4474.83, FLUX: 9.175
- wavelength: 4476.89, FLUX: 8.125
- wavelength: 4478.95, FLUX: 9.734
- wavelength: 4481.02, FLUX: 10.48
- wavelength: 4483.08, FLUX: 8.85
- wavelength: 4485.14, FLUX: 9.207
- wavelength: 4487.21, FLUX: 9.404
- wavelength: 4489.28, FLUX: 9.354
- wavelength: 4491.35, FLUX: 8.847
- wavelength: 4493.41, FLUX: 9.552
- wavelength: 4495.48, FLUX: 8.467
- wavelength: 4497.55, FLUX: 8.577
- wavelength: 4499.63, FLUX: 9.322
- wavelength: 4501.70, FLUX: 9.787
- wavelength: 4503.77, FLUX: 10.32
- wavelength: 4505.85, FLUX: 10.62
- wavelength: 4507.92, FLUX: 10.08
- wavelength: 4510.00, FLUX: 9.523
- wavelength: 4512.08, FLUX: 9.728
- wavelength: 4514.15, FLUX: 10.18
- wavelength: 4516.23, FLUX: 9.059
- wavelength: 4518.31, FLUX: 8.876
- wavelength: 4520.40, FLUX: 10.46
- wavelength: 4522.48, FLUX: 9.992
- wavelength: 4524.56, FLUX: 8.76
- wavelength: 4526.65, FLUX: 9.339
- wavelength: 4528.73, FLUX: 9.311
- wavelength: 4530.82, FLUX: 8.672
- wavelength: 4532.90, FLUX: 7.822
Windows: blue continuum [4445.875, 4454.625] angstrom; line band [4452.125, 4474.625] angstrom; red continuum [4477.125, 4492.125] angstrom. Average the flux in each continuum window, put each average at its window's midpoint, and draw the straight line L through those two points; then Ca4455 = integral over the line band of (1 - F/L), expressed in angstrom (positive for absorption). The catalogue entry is 1.3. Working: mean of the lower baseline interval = 8.37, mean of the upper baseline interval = 9.35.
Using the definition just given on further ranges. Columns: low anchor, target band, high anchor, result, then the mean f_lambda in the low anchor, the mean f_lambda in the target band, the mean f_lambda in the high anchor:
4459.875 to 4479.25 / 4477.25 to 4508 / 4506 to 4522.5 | -0.9 angstrom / 8.58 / 9.46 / 9.77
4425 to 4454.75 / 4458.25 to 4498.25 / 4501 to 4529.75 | 1.4 angstrom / 8.66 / 8.88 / 9.72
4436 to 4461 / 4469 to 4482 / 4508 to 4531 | -0.4 angstrom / 8.4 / 9.05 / 9.5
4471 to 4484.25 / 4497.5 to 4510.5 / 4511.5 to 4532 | -0.7 angstrom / 9.19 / 9.84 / 9.42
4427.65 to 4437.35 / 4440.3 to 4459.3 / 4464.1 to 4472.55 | 0.4 angstrom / 8.8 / 8.43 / 8.42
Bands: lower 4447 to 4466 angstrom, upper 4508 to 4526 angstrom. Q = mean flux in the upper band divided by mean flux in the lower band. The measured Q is 1.16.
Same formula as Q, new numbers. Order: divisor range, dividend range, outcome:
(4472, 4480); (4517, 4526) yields 1.05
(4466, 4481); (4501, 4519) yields 1.11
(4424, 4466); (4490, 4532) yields 1.11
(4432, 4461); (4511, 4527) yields 1.13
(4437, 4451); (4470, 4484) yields 1.02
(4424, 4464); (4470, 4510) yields 1.09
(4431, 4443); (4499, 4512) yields 1.16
